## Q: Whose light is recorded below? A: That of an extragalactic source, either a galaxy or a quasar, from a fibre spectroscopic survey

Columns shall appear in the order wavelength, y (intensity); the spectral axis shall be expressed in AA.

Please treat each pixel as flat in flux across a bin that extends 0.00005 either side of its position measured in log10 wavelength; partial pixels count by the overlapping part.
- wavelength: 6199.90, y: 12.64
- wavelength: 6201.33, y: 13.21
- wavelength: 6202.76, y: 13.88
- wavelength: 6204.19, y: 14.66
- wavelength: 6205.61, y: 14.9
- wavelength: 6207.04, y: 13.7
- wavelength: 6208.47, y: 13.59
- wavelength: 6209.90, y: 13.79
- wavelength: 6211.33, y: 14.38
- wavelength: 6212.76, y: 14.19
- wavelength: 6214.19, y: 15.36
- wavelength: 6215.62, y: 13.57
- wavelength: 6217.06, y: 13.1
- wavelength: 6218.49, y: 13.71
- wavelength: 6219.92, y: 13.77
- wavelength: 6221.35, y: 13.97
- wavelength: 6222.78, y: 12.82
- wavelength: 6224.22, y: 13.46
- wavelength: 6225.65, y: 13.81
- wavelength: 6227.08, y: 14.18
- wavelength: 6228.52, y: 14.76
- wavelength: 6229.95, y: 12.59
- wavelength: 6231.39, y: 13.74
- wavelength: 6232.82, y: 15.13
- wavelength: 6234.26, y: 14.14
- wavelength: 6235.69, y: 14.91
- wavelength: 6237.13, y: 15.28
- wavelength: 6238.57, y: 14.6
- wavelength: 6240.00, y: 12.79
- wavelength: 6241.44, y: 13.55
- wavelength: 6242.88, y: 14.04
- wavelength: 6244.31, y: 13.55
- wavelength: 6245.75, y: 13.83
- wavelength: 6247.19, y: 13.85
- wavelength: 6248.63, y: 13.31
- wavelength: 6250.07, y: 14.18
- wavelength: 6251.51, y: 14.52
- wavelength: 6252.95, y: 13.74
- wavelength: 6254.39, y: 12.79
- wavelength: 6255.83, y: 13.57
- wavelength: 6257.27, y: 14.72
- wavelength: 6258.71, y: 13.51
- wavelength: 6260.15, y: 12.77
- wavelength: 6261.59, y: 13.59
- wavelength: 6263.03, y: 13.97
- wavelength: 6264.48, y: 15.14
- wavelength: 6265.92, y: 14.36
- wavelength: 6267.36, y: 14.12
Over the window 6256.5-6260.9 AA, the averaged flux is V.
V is 13.7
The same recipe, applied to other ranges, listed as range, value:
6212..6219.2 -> 14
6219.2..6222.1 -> 13.9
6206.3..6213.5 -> 13.9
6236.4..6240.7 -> 14.2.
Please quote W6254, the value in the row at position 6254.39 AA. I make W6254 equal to 12.79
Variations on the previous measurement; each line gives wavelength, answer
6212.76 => 14.19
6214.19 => 15.36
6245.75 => 13.83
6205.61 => 14.9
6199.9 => 12.64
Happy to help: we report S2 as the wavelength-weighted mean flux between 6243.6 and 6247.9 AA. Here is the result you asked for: 13.7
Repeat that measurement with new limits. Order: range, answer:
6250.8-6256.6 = 13.7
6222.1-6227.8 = 13.6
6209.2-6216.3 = 14.3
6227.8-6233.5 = 14.1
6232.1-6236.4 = 14.7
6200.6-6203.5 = 13.5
